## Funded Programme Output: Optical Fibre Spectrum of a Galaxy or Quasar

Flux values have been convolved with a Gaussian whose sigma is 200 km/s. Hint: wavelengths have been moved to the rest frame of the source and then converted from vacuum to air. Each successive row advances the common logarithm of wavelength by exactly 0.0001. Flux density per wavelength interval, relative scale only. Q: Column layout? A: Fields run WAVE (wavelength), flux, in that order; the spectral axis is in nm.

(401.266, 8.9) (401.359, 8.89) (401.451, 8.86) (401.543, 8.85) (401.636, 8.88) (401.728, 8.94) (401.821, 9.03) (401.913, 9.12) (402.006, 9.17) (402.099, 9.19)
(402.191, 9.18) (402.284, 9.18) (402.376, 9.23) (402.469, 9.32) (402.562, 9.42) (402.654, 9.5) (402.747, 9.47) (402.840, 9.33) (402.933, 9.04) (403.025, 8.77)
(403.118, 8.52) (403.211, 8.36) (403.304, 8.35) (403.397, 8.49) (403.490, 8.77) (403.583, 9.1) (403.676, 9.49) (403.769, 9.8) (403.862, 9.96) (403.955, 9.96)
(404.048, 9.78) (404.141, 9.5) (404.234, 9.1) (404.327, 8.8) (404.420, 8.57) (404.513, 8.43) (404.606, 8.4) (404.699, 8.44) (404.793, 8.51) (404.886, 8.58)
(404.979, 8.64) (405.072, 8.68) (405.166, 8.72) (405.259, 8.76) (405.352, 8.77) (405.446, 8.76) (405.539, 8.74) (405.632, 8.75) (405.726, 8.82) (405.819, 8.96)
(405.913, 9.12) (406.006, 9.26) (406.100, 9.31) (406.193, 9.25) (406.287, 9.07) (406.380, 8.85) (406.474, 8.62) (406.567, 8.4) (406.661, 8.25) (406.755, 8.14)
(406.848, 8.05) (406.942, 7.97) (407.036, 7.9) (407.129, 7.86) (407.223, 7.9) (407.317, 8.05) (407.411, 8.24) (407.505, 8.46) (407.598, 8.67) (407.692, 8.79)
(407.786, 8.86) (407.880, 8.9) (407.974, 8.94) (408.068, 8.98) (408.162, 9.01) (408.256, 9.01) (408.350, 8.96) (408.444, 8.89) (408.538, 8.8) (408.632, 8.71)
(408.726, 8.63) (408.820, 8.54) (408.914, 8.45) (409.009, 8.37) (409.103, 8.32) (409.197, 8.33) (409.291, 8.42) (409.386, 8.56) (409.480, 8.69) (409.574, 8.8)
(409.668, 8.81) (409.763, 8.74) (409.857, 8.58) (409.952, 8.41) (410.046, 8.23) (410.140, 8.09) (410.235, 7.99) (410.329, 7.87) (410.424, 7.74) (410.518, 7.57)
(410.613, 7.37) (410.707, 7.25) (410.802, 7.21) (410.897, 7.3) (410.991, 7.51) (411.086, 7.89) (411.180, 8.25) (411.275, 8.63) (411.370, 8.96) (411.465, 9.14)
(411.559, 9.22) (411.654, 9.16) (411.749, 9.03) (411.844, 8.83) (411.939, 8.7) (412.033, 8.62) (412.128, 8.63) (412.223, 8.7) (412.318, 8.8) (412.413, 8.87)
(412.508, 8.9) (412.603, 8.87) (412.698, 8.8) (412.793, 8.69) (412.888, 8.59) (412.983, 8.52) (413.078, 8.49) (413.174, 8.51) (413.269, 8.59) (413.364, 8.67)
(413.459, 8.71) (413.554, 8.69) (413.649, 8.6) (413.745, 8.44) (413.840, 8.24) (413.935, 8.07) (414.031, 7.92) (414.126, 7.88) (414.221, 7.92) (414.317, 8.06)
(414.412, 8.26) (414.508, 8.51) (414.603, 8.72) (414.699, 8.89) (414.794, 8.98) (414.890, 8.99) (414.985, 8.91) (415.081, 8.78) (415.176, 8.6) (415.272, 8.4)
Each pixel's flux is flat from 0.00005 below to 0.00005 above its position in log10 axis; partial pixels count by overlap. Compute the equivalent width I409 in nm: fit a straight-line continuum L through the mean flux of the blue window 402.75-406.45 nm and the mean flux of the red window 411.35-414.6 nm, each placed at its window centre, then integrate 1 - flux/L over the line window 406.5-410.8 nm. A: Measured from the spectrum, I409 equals 0.20 nm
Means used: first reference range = 8.94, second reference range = 8.6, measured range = 8.38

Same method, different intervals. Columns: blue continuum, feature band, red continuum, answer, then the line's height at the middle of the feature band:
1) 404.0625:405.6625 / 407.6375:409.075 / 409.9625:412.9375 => -0.04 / 8.54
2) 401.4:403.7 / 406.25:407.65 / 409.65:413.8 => 0.07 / 8.74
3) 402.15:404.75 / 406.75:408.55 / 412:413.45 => 0.08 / 8.9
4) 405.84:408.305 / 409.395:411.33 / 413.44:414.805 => 0.10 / 8.5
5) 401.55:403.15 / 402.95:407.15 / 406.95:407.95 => -0.03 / 8.72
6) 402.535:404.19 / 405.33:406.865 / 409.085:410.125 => 0.02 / 8.91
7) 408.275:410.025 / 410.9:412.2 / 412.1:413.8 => 0.01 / 8.65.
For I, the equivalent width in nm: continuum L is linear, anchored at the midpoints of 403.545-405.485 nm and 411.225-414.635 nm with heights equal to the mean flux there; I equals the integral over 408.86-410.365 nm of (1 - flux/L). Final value 0.06 nm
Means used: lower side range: 8.99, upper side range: 8.61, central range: 8.42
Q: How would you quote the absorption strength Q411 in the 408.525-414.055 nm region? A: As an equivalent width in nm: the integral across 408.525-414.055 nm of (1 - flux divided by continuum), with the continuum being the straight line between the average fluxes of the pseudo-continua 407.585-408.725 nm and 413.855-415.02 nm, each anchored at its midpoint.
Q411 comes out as 0.128 nm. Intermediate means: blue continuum 8.87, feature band 8.44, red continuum 8.42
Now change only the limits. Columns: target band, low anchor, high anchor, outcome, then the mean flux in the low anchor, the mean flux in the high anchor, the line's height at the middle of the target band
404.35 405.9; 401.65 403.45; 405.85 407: 0.022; 9.03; 8.68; 8.8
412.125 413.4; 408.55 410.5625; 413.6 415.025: -0.042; 8.38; 8.42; 8.41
